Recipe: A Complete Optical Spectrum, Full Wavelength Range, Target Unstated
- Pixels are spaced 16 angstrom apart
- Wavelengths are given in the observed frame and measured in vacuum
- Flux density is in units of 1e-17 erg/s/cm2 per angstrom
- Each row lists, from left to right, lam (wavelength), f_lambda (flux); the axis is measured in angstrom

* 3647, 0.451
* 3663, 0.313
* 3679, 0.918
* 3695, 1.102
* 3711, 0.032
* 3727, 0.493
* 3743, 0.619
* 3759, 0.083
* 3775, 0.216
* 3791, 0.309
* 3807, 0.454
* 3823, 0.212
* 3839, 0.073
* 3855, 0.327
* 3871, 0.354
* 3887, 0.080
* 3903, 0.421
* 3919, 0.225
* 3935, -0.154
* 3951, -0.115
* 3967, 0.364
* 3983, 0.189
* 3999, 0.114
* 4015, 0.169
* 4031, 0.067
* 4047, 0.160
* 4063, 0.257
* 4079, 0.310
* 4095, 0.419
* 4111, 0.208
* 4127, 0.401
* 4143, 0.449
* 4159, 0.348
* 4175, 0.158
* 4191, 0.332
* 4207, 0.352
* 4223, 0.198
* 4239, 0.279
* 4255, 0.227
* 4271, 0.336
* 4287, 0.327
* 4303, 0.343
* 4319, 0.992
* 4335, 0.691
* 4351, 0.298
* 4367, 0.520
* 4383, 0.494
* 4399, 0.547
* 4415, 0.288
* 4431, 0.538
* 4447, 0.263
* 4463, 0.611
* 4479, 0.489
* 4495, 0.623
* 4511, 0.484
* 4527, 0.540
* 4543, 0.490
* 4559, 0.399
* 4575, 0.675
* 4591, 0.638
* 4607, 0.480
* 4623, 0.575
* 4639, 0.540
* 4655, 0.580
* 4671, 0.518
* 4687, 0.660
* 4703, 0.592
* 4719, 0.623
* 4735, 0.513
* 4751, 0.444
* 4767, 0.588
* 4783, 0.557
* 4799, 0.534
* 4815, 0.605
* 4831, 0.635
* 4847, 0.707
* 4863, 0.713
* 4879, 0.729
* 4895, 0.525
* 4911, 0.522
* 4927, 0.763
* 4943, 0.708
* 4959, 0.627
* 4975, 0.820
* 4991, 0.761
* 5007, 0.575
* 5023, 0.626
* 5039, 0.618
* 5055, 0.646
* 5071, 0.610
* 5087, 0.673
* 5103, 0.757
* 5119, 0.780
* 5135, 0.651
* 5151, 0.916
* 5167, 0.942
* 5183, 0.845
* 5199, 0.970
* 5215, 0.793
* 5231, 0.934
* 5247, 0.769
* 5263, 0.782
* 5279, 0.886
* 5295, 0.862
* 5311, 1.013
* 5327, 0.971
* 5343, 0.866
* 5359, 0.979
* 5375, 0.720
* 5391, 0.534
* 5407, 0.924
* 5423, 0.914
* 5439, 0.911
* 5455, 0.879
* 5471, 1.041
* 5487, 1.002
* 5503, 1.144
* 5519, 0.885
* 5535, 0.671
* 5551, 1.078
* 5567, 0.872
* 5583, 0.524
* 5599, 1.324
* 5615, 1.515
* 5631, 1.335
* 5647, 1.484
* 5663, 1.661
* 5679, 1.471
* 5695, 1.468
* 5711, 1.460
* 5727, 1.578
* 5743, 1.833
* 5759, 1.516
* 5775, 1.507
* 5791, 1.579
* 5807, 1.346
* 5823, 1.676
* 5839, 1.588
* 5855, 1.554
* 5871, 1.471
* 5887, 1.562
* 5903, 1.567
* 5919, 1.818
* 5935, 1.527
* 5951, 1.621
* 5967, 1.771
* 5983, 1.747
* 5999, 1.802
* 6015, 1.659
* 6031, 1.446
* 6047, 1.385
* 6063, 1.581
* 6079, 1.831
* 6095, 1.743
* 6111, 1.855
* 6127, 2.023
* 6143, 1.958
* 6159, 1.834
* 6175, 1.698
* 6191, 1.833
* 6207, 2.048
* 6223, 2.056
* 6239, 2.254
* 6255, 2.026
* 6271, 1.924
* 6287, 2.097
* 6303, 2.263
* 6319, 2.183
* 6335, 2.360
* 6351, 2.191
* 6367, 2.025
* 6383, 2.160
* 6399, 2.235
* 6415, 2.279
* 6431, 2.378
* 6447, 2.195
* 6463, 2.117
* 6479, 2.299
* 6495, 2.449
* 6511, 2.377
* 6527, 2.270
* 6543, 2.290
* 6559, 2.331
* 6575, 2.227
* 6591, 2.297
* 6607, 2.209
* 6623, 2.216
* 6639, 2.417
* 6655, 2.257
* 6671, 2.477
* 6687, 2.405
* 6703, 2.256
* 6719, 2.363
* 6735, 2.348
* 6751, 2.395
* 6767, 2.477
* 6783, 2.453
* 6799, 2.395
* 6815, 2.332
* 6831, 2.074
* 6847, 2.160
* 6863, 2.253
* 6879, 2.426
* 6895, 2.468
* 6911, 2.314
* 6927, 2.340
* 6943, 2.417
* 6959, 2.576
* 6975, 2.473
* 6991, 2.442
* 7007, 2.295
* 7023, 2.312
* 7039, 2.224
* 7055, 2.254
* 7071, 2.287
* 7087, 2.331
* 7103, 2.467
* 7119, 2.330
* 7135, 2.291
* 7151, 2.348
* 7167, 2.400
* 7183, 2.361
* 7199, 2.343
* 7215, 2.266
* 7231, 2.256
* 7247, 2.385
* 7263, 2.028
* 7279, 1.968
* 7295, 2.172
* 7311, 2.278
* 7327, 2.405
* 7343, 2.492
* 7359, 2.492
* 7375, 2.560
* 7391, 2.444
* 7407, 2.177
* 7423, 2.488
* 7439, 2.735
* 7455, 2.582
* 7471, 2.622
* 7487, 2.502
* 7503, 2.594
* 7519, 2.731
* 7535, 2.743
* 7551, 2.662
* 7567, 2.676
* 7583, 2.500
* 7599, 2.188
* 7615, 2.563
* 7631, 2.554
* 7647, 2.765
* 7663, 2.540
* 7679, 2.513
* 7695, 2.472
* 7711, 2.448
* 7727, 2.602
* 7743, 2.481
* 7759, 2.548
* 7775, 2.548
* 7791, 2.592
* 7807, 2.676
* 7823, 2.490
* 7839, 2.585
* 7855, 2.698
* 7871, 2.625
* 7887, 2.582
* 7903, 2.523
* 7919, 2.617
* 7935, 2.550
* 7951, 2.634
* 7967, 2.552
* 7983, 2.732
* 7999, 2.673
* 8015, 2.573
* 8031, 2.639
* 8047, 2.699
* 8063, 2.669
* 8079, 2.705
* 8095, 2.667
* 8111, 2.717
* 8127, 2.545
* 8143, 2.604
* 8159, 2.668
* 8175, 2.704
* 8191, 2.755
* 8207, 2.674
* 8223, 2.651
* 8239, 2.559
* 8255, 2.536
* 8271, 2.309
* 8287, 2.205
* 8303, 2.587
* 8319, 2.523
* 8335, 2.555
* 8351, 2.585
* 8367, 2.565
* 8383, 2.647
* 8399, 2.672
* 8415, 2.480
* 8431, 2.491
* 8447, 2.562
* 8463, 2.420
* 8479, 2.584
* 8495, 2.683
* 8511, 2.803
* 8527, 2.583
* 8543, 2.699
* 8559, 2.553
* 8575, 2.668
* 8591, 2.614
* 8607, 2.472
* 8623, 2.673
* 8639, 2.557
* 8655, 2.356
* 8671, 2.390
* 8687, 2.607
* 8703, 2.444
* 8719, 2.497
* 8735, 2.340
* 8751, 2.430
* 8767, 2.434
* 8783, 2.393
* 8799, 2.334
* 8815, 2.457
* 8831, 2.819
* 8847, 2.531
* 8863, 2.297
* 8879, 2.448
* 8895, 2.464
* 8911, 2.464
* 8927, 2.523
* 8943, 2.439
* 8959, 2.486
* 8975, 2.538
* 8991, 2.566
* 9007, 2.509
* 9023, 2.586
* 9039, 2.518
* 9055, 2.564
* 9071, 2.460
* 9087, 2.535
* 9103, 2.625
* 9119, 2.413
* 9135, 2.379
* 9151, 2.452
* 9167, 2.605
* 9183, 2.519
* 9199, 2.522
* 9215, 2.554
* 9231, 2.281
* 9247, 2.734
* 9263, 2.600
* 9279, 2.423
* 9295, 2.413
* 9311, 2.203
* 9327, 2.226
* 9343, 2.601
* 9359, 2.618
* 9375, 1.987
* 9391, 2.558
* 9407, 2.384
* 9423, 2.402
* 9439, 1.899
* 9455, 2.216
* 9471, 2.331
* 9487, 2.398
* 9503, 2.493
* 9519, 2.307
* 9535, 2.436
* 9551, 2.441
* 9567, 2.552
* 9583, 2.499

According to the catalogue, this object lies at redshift 0.406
